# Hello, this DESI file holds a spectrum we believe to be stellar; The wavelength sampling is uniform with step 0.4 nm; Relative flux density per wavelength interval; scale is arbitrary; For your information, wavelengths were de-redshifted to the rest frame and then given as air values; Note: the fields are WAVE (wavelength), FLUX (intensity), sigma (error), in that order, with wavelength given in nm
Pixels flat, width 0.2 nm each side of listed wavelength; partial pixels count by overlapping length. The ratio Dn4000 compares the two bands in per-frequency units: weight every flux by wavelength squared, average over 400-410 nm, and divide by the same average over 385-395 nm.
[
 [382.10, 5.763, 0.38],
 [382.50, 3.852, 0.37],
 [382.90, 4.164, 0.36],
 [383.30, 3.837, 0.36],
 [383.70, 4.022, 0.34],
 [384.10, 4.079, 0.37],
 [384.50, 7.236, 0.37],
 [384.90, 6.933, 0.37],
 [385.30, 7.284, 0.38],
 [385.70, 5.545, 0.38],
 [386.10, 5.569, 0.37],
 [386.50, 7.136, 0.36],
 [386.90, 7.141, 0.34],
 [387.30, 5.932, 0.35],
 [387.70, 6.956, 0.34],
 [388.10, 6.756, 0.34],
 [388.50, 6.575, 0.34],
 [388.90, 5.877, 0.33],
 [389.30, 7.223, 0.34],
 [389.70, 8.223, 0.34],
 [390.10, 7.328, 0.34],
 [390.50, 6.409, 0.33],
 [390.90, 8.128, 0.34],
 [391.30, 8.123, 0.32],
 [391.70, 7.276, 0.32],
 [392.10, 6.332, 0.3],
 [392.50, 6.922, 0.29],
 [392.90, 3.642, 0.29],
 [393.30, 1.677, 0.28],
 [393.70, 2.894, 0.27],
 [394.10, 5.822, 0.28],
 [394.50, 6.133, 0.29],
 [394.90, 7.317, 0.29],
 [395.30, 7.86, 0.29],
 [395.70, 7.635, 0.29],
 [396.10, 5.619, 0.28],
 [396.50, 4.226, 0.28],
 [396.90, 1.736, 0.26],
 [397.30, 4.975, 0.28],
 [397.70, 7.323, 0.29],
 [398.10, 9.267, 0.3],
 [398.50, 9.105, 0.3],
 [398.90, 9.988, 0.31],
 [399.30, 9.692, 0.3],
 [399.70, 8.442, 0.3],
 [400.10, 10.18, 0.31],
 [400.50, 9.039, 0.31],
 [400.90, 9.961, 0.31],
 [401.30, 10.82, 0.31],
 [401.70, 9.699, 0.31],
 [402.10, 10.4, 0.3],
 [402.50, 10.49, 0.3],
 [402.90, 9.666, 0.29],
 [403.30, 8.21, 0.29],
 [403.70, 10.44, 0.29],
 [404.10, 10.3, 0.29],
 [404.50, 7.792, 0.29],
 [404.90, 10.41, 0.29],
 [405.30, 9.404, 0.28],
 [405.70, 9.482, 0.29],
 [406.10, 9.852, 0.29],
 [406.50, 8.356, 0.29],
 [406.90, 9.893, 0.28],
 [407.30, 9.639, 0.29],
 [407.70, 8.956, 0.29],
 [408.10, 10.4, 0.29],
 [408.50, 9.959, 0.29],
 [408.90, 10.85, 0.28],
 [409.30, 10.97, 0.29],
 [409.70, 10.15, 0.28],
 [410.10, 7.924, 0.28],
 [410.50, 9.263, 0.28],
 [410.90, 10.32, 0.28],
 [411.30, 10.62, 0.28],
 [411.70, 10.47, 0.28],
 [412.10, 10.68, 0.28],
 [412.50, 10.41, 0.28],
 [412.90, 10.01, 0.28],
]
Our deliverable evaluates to 1.67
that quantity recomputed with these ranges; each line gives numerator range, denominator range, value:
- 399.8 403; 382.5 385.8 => 2.06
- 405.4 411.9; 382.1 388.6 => 1.90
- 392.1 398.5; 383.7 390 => 0.91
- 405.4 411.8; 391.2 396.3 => 1.79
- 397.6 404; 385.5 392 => 1.48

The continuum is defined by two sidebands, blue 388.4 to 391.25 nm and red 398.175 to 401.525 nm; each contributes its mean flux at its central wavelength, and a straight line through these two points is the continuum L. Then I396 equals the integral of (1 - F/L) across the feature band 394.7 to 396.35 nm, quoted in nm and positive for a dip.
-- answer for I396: 0.30 nm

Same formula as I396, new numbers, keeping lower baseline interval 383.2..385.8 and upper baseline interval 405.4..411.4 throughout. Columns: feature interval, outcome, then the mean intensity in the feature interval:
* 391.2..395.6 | 0.831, 5.81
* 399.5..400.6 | -0.122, 9.24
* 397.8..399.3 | -0.239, 9.34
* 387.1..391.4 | -0.376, 7.02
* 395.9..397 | 0.519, 4.05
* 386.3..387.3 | -0.144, 6.9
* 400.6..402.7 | -0.397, 10.2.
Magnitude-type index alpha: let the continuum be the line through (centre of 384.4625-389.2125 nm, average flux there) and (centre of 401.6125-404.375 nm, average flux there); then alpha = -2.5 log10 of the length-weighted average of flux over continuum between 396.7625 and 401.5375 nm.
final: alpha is 0.08 mag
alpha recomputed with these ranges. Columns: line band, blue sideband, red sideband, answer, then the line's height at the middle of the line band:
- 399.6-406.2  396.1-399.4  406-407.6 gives -0.17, 8.3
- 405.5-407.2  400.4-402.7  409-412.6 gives 0.08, 10.1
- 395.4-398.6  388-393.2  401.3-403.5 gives 0.33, 8.39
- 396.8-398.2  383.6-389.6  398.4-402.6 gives 0.48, 9.06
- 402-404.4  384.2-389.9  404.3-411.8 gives -0.09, 9.01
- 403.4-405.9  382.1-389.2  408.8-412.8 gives -0.06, 9.09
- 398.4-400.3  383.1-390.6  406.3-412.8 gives -0.15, 8.31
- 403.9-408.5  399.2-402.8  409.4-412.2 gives 0.04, 9.9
